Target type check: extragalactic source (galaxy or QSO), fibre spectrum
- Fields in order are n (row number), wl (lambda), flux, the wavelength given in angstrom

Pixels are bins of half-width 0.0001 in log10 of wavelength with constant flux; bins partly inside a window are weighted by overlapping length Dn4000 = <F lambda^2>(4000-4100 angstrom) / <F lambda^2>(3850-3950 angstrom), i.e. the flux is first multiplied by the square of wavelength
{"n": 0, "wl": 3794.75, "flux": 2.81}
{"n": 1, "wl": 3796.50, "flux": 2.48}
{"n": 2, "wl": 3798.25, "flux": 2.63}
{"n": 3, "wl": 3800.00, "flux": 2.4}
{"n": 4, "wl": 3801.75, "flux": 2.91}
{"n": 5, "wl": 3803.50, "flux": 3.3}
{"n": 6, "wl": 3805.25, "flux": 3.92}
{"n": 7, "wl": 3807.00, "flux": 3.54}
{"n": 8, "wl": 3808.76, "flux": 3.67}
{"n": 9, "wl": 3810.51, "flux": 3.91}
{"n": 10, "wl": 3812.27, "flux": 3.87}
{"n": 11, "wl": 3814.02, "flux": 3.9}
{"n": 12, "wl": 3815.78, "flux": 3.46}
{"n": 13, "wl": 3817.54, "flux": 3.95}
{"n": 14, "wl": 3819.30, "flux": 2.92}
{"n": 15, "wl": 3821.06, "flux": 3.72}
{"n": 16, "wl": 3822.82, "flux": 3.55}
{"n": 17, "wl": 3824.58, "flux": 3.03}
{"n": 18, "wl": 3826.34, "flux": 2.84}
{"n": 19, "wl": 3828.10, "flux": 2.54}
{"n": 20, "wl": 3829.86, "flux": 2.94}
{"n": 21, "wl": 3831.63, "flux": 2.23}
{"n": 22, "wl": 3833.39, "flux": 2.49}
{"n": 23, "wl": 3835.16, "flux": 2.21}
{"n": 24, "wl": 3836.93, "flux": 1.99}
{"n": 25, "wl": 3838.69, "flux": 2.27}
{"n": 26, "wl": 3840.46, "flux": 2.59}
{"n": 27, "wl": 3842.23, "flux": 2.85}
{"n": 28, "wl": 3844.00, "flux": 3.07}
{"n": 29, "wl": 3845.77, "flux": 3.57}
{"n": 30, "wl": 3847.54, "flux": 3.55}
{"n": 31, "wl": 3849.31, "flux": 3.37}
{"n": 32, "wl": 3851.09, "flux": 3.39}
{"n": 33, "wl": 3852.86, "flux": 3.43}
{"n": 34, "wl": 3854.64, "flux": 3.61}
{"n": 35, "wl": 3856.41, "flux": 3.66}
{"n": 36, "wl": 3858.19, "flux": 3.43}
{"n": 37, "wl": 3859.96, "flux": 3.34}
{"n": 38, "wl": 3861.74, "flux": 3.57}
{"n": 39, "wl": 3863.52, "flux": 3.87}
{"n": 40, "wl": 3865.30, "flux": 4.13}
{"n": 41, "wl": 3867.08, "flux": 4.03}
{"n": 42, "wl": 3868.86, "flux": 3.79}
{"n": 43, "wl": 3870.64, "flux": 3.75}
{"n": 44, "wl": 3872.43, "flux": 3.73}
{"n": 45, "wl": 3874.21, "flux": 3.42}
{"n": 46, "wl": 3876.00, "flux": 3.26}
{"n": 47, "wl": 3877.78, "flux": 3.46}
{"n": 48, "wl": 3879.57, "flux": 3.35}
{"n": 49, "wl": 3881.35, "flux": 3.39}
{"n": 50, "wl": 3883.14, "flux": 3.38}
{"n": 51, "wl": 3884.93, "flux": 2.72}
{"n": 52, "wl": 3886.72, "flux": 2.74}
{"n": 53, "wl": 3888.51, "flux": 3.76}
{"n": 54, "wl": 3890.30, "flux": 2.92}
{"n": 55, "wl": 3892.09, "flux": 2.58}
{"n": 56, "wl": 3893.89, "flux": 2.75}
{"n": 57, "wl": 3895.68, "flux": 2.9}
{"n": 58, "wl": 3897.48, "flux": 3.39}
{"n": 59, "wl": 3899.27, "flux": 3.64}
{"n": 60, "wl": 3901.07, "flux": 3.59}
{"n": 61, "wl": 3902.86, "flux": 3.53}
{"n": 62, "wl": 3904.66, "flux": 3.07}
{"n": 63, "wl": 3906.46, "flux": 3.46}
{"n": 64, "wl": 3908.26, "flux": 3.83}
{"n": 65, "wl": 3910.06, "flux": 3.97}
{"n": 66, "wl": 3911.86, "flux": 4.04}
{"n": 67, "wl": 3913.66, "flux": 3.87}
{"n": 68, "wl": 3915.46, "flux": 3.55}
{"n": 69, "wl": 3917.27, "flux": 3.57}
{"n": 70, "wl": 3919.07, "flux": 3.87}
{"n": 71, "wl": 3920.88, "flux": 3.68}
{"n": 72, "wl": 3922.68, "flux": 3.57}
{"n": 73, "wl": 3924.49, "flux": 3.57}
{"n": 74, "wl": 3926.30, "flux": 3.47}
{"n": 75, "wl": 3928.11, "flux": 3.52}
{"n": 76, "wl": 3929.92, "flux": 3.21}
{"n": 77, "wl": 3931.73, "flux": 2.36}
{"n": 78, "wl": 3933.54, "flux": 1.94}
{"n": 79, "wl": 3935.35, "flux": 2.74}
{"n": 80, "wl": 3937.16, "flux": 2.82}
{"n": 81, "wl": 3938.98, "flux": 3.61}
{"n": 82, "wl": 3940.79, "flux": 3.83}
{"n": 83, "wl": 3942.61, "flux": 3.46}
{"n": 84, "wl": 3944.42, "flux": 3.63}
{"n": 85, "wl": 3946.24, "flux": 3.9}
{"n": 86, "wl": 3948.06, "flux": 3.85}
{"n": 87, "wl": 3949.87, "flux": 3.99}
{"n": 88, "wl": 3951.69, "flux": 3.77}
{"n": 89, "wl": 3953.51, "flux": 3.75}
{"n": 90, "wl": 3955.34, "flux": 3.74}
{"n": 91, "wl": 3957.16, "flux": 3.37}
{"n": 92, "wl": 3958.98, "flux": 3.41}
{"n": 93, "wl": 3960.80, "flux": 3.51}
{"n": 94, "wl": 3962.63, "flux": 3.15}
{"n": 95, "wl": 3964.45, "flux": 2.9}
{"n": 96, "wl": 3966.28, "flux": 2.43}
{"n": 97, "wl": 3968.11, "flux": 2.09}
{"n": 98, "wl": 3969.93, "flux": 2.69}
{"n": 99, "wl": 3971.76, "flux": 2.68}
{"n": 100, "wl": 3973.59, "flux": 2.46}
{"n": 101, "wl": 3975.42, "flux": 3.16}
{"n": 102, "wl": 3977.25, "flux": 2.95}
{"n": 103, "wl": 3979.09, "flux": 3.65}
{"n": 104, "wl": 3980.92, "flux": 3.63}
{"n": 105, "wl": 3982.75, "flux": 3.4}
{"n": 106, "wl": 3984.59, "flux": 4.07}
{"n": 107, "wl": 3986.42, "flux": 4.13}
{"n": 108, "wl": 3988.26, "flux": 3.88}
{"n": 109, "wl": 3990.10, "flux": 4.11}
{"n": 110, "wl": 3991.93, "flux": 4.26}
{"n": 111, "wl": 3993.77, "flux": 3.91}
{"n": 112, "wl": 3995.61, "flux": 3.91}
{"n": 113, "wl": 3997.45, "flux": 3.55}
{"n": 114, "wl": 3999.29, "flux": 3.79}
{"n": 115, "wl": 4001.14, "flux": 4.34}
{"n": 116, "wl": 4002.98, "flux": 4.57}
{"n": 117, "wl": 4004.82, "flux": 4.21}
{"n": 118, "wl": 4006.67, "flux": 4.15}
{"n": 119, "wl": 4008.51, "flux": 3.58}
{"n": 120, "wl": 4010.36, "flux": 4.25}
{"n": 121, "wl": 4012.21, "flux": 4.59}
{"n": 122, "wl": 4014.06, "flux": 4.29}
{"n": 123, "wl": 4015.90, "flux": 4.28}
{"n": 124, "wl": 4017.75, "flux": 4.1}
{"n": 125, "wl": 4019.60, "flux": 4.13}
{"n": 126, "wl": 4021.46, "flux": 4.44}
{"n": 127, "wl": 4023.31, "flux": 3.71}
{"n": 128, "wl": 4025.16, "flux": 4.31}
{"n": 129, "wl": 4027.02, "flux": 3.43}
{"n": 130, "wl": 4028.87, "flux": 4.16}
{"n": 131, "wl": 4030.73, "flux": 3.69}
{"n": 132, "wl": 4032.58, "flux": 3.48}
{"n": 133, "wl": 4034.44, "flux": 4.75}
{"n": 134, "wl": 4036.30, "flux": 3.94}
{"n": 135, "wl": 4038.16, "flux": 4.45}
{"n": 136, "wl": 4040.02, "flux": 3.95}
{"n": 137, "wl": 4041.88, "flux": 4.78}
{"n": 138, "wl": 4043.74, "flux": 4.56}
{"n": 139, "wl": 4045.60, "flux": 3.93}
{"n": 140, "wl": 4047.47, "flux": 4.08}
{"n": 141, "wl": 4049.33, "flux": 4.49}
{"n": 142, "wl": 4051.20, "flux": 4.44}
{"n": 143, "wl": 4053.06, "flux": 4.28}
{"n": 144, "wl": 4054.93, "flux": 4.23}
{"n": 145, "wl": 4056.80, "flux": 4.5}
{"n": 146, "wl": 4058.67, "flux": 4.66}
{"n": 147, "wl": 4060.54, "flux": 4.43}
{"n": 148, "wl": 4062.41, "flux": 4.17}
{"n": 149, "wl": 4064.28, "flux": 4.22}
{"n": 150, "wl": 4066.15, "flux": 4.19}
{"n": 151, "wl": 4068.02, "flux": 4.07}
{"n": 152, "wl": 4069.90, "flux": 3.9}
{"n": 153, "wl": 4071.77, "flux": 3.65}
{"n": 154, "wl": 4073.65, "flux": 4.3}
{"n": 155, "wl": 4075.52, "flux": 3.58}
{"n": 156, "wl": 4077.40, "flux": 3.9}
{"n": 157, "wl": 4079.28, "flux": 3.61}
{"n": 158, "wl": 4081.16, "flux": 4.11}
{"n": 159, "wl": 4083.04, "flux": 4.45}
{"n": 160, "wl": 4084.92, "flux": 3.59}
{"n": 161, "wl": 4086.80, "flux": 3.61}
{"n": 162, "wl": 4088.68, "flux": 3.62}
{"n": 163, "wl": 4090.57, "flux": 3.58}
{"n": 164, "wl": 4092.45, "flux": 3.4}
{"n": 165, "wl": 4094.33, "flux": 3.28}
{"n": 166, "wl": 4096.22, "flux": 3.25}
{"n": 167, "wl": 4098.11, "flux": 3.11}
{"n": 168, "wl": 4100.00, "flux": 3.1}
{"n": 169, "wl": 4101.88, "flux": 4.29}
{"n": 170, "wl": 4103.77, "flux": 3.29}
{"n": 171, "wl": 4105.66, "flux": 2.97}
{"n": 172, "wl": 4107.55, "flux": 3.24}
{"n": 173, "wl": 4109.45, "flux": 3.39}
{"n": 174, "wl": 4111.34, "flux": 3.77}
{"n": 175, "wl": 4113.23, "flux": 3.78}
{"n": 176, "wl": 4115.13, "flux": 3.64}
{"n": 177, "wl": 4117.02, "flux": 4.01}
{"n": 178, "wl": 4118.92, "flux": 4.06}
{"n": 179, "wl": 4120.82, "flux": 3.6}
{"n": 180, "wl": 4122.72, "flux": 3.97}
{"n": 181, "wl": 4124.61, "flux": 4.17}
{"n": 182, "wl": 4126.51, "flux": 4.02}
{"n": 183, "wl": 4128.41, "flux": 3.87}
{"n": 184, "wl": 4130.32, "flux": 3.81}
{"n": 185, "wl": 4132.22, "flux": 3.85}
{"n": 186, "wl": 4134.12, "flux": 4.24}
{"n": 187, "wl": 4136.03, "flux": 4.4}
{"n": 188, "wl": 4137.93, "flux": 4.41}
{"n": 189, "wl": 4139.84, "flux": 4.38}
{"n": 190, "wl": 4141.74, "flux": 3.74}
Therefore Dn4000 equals 1.3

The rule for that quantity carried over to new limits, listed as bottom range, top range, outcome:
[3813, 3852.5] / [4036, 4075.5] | 1.57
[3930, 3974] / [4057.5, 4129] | 1.28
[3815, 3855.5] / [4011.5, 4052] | 1.53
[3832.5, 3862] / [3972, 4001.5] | 1.28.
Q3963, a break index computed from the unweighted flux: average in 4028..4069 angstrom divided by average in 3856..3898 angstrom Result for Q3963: 1.3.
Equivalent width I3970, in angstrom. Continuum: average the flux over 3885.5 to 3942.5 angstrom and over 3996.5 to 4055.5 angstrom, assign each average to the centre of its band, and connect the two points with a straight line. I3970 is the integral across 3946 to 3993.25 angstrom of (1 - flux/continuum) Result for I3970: 4.1 angstrom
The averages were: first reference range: 3.33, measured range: 3.42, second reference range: 4.15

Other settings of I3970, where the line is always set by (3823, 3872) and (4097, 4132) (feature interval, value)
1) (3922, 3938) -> 1.5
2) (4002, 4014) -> -2.6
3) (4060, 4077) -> -2.2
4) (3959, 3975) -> 2.9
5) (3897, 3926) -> -3.0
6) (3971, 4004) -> -2.5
